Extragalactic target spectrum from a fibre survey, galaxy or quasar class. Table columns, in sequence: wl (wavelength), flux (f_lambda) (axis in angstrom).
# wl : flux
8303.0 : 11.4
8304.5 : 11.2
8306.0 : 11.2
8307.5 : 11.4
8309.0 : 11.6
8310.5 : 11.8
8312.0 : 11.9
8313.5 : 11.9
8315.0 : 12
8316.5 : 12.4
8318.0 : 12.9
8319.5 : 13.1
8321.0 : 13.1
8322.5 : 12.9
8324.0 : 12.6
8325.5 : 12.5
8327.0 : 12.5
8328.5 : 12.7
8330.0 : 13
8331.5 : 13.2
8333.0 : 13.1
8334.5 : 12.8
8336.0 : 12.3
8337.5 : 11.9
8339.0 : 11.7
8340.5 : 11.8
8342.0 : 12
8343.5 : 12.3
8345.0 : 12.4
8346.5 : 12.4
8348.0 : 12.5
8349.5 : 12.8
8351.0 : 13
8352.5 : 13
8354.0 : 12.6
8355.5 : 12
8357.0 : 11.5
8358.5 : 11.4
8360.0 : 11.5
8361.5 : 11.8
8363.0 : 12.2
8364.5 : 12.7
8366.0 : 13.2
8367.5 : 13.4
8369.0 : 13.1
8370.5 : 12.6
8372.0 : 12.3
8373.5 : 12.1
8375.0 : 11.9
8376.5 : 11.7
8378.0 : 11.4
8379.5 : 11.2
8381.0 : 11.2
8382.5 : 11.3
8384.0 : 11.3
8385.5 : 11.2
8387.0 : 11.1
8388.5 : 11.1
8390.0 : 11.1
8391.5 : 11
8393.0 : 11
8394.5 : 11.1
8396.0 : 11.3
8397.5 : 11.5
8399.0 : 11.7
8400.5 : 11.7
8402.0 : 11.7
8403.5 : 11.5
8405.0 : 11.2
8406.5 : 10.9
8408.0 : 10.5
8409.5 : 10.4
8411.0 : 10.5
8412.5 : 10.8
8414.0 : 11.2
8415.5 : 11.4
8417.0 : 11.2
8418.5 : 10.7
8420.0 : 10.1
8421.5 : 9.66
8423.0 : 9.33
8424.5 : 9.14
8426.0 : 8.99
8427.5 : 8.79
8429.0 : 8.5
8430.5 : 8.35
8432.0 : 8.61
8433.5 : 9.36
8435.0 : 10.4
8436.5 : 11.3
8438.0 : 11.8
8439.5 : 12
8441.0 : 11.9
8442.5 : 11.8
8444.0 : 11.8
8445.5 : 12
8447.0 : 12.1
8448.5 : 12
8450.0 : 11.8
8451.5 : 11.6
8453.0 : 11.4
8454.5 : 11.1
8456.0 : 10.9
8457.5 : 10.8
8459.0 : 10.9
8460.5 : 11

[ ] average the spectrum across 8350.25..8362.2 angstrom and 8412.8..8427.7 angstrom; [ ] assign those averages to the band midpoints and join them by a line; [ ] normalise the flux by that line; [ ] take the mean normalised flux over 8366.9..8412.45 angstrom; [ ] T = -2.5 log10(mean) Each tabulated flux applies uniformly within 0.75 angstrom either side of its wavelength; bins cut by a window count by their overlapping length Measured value -0.037 mag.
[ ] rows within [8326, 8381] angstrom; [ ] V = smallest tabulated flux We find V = 11.2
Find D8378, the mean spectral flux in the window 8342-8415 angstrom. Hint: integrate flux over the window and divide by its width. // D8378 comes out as 11.7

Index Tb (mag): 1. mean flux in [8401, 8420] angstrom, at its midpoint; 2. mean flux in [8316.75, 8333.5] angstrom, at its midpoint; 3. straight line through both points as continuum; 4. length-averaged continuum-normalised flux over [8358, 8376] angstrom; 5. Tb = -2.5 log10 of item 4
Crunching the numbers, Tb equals -0.04 mag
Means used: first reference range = 12.9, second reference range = 11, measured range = 12.4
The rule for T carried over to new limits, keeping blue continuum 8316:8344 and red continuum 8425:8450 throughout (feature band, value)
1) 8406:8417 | 0.025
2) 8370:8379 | -0.018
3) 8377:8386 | 0.034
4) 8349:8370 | -0.036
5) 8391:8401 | 0.005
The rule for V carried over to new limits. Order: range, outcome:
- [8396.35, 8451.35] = 8.35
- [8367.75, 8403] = 11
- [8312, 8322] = 11.9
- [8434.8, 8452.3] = 10.4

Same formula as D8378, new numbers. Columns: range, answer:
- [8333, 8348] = 12.2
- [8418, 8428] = 9.52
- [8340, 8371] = 12.4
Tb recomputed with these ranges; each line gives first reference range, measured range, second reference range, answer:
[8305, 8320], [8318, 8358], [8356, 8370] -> -0.03 mag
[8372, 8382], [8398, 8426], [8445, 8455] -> 0.09 mag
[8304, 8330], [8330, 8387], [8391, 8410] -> -0.04 mag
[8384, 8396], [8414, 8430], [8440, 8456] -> 0.17 mag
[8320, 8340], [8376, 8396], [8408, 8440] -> -0.01 mag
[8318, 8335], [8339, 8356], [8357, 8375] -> 0.01 mag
